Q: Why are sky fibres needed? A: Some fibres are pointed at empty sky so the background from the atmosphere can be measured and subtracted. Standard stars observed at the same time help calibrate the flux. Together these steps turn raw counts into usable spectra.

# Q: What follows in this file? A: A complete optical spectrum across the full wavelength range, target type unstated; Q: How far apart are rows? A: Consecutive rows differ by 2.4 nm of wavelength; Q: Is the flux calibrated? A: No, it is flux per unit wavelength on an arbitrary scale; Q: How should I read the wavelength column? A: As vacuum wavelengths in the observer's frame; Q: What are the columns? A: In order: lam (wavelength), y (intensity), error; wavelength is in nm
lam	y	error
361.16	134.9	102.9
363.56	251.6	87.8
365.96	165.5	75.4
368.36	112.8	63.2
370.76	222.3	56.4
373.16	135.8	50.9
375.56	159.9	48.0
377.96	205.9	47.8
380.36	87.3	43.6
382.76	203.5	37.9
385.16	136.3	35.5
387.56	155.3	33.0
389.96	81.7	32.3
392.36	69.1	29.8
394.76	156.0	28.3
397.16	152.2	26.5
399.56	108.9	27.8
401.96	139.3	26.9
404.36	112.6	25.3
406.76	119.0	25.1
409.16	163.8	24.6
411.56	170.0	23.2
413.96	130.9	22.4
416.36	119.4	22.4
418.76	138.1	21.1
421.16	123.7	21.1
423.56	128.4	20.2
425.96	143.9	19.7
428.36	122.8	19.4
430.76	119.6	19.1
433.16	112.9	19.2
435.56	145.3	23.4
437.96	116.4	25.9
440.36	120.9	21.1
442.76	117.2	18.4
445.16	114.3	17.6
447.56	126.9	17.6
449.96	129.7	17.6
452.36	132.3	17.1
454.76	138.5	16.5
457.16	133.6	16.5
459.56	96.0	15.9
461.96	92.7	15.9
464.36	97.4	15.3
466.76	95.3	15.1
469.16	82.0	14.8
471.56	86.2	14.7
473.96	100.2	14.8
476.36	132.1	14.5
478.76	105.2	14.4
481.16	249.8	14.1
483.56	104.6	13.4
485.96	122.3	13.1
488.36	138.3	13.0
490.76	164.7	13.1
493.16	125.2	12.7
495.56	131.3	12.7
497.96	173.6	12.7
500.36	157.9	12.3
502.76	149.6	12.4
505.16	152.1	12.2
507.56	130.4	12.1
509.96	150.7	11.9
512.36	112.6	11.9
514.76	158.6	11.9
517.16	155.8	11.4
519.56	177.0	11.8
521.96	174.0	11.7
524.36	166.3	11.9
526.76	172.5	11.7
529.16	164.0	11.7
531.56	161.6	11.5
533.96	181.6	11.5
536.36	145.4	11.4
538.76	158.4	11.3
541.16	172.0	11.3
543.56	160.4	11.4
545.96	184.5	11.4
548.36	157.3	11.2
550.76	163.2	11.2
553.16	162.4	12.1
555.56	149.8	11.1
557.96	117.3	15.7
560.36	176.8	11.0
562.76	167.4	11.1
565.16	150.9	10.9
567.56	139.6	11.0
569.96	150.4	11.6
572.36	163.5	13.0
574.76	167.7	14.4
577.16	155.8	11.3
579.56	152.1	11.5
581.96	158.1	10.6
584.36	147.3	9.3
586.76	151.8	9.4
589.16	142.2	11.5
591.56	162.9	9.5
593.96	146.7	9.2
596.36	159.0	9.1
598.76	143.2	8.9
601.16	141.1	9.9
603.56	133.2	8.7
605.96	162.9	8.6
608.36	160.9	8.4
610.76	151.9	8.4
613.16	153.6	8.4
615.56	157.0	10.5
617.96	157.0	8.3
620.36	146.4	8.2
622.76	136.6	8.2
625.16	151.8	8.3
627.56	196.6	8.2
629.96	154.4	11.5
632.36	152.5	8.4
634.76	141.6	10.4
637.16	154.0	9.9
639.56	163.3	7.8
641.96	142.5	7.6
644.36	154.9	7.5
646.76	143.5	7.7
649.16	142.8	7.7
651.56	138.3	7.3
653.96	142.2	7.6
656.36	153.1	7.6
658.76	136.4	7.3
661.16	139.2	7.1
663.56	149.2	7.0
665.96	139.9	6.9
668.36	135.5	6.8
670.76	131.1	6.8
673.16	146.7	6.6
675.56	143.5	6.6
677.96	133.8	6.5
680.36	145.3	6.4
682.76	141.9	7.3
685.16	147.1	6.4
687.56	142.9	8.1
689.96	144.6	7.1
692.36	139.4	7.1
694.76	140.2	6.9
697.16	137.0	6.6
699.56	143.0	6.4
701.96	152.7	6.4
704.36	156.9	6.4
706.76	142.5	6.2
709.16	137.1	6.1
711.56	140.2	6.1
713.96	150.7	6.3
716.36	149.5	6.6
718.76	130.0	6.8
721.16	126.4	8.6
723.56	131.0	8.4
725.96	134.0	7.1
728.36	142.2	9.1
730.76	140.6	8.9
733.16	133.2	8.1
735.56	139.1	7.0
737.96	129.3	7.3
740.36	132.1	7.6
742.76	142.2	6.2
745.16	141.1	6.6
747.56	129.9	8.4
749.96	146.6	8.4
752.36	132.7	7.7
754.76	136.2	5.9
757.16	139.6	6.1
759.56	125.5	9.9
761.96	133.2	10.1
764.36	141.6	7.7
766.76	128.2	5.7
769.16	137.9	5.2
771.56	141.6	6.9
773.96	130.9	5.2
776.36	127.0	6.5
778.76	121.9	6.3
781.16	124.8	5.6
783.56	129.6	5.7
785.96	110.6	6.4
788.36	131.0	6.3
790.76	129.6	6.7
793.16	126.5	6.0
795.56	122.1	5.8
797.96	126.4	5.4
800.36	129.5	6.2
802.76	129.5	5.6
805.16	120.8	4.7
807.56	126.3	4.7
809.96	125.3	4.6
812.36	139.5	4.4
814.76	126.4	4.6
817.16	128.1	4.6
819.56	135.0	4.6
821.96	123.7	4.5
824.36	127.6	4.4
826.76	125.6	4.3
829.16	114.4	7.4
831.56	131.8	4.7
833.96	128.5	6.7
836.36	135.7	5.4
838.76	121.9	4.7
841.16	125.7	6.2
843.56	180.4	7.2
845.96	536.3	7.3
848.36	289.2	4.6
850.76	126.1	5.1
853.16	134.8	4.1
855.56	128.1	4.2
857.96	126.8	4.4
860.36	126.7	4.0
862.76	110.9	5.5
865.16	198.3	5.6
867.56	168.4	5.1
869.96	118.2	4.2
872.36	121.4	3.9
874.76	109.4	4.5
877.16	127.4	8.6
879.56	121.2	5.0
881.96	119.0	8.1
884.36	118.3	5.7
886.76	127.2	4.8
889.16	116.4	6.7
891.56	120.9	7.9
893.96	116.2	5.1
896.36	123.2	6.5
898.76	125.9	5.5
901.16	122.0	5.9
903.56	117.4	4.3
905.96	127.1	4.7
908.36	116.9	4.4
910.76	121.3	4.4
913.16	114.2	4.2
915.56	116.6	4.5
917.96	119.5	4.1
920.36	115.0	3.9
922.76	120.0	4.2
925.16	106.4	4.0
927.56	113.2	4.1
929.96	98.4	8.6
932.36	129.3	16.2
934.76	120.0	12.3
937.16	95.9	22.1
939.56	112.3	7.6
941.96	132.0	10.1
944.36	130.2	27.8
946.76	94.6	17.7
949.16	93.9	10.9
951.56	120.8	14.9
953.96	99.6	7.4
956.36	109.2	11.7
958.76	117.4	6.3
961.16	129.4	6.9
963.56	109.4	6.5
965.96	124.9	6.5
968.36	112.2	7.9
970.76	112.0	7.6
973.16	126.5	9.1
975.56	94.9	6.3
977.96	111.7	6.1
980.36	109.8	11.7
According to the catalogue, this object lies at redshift 0.29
